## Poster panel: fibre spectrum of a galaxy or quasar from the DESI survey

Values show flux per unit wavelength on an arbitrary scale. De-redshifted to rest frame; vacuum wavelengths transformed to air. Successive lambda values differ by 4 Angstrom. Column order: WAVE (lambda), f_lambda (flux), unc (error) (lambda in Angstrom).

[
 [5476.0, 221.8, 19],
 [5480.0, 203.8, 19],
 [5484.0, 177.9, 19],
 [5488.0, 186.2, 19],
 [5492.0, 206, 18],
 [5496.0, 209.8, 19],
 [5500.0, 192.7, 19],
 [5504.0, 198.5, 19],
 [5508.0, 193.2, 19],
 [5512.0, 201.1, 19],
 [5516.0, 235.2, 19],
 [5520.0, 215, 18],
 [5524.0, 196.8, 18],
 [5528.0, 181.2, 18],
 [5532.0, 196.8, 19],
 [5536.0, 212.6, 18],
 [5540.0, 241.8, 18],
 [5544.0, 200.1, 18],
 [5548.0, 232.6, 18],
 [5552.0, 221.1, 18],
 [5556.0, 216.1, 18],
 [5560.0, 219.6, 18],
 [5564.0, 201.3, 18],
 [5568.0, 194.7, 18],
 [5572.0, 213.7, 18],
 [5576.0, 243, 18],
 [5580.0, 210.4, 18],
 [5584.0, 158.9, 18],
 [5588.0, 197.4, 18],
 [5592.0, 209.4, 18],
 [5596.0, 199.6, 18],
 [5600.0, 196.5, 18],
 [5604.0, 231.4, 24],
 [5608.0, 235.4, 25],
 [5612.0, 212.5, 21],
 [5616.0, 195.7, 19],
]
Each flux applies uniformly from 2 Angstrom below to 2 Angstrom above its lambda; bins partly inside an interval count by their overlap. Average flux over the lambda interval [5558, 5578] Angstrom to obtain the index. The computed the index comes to 214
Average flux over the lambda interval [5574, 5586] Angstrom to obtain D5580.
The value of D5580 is 204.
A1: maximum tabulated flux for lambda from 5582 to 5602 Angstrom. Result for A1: 209.4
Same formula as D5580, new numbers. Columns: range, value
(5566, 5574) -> 204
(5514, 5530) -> 207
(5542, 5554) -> 218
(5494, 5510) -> 199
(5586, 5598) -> 202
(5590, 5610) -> 214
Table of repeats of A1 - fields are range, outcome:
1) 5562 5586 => 243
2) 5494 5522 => 235.2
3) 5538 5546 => 241.8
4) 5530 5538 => 212.6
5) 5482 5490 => 186.2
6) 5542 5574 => 232.6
